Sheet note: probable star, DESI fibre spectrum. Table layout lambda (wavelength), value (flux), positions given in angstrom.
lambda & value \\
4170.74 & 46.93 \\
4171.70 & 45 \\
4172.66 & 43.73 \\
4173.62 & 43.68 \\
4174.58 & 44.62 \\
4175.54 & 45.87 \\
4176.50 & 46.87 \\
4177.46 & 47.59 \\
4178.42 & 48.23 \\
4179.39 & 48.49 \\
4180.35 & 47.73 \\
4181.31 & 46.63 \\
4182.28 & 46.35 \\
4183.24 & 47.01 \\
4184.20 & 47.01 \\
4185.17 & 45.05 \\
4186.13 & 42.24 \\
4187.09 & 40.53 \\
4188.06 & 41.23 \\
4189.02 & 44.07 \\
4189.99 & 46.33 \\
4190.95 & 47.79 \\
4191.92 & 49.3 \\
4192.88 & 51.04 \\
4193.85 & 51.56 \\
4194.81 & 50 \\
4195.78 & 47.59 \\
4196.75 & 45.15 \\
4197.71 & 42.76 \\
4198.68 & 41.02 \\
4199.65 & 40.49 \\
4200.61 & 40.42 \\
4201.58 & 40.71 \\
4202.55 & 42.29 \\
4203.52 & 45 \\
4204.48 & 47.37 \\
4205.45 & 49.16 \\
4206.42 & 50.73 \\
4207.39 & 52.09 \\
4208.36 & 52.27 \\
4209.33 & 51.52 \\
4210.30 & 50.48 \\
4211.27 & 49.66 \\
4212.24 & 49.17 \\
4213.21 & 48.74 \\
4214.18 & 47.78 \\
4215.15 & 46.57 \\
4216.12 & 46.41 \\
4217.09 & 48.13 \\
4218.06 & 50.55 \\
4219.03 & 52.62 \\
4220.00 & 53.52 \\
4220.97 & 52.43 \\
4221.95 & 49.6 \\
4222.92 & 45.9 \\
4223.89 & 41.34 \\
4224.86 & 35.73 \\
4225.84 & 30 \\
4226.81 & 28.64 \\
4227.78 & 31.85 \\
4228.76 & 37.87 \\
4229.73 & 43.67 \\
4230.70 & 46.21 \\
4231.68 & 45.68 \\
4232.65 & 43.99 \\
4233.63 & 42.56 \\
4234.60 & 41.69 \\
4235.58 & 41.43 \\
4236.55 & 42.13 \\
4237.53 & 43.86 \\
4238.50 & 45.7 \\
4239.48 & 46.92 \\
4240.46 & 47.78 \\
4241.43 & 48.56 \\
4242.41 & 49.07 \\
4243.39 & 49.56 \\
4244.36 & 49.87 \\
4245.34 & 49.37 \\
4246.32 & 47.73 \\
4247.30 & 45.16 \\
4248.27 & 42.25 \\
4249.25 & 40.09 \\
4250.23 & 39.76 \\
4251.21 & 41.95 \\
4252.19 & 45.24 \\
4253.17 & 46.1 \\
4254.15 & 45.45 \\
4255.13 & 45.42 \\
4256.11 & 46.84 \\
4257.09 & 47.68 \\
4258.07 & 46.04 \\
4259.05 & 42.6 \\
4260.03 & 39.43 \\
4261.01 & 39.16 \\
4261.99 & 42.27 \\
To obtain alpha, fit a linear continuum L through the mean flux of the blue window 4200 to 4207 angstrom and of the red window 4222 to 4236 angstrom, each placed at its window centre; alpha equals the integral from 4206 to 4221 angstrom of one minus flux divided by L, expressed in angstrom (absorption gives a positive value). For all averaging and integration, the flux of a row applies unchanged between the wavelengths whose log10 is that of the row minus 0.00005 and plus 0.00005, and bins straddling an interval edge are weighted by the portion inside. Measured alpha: -2.43 angstrom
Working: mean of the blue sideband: 45.1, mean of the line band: 50.1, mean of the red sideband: 40.1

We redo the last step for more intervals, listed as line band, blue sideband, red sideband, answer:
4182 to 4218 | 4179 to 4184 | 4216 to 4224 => 1.2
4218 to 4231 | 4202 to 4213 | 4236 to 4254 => 1.4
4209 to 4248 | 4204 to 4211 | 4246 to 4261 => 1.6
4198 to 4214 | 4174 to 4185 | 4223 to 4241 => -1.1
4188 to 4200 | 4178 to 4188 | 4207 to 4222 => 0.2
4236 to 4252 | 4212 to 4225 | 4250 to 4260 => 0.0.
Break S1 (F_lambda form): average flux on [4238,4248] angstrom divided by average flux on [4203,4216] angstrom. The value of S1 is 0.97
